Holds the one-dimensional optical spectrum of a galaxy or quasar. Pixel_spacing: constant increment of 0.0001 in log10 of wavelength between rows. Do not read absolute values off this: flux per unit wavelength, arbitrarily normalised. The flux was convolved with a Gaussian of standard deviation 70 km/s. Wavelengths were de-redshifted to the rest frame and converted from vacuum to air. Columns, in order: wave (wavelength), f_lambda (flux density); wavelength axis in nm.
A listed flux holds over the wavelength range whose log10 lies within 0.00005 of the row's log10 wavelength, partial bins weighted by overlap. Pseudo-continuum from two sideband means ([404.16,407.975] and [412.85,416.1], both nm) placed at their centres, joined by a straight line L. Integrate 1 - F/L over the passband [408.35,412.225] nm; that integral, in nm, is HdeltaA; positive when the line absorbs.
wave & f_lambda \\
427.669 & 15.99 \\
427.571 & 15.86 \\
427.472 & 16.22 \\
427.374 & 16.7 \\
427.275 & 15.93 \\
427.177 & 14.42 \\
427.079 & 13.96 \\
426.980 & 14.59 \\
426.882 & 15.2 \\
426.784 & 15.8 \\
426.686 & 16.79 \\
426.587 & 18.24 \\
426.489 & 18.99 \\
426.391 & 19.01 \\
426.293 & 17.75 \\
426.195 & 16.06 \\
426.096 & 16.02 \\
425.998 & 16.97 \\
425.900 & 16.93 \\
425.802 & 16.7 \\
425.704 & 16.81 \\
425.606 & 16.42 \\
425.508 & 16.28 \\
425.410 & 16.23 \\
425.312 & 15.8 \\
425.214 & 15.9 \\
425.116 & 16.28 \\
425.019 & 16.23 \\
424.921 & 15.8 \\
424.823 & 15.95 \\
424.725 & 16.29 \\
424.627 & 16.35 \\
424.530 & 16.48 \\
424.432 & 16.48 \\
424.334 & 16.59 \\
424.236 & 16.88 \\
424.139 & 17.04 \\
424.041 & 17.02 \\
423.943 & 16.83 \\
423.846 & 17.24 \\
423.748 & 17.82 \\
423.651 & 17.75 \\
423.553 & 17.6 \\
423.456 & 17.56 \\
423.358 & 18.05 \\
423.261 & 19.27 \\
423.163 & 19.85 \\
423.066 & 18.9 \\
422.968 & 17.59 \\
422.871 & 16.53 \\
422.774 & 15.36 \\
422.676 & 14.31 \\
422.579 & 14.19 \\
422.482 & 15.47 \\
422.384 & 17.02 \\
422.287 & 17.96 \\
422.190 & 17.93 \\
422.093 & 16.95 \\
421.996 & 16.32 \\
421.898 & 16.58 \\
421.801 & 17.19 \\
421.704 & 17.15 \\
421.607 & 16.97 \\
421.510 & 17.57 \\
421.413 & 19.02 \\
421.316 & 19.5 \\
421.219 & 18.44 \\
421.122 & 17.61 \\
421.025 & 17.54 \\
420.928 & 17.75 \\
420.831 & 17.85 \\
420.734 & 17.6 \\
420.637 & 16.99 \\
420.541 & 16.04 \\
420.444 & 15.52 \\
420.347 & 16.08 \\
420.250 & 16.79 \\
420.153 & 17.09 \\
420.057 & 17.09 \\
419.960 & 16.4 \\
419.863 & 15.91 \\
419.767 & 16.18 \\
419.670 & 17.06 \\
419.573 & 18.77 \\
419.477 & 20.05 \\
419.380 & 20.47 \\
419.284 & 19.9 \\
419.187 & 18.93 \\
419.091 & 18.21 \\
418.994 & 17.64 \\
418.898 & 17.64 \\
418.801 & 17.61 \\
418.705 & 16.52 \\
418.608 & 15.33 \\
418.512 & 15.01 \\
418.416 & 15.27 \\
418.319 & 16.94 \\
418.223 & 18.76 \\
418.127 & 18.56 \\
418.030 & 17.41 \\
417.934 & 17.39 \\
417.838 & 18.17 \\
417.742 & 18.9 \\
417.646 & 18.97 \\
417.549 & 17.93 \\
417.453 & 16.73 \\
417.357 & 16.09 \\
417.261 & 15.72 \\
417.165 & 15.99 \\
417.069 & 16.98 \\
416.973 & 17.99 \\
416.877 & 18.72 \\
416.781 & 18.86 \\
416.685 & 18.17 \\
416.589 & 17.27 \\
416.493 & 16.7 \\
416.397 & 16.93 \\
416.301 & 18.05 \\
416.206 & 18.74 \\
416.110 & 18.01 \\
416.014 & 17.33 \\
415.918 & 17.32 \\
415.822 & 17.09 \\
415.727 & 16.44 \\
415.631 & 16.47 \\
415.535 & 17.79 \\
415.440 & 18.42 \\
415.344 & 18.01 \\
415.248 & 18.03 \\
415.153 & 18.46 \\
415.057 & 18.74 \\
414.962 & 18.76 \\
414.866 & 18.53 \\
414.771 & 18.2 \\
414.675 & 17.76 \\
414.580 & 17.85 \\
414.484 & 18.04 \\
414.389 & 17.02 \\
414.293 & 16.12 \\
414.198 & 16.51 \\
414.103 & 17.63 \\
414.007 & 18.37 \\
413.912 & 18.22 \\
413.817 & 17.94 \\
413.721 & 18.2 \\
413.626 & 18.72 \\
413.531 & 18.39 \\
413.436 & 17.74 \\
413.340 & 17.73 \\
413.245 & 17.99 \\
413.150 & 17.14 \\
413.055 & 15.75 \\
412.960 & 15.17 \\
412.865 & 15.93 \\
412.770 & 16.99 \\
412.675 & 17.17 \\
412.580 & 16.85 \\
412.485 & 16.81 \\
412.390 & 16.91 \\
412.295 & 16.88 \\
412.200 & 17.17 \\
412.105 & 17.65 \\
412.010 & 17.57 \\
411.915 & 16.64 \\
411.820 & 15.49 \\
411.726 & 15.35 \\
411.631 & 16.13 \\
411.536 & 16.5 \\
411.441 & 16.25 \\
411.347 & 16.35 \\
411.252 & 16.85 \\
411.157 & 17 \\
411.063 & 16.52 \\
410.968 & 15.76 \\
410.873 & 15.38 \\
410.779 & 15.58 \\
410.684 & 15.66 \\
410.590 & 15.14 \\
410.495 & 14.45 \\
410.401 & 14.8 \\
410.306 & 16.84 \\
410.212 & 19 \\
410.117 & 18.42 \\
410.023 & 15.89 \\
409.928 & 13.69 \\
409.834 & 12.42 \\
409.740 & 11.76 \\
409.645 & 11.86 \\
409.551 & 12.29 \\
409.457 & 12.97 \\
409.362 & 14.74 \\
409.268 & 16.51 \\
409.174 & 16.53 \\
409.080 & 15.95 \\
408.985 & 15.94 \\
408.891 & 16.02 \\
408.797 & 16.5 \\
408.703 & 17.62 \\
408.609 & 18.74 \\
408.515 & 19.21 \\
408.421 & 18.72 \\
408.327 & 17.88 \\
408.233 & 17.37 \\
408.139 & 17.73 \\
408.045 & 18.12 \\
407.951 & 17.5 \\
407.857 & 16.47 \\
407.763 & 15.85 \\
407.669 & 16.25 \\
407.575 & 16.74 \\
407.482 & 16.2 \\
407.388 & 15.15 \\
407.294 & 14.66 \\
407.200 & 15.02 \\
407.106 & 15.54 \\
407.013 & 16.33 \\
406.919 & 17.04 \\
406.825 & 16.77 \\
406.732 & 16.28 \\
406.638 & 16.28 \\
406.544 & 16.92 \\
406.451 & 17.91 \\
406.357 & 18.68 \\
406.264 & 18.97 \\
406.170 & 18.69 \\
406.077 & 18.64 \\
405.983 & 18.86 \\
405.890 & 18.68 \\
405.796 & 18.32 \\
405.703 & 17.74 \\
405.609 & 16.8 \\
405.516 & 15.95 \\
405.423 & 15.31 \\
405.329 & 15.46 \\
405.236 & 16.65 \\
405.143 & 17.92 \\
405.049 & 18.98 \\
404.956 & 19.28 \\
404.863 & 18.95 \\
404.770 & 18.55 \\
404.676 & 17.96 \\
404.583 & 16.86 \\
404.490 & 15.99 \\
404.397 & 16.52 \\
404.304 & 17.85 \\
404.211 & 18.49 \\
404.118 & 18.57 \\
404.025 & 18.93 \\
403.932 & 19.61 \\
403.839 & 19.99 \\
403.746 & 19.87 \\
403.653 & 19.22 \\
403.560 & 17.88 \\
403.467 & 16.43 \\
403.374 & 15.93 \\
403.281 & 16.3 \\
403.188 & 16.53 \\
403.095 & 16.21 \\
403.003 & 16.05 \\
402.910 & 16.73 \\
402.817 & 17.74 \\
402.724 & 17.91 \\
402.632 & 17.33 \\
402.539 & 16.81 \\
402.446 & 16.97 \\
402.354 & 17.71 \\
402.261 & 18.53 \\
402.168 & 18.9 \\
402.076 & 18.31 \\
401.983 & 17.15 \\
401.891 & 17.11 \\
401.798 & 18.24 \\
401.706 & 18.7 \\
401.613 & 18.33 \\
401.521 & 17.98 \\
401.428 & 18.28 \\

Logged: 0.32 nm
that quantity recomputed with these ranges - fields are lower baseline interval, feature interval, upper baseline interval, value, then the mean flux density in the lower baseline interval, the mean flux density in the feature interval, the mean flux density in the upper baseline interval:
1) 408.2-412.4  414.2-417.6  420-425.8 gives -0.23 nm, 16.1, 17.6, 17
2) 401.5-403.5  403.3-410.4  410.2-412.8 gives -0.02 nm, 17.4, 16.9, 16.4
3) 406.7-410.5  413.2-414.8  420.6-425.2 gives -0.13 nm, 16.1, 17.8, 17.1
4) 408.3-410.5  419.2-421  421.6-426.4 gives -0.10 nm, 15.8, 17.4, 16.8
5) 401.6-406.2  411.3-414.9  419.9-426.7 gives 0.05 nm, 17.7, 17.1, 17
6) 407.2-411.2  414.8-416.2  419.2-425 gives -0.11 nm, 16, 17.8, 17.2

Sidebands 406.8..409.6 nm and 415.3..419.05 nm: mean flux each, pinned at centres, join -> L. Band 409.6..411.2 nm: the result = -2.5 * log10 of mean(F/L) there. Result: 0.09 mag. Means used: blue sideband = 16.4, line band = 15.3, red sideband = 17.4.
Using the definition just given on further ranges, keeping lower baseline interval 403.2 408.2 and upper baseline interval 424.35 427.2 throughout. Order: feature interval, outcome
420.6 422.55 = -0.05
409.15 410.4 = 0.16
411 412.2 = 0.04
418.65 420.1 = -0.07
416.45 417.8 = -0.04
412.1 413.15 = 0.03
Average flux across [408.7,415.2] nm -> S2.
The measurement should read 16.5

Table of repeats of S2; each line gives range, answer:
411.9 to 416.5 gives 17.5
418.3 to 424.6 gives 17.2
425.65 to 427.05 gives 16.8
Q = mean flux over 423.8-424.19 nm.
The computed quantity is 17.1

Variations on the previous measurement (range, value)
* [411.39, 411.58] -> 16.4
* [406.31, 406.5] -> 18.3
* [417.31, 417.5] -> 16.4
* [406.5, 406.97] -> 16.6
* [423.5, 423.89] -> 17.6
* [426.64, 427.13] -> 15.3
